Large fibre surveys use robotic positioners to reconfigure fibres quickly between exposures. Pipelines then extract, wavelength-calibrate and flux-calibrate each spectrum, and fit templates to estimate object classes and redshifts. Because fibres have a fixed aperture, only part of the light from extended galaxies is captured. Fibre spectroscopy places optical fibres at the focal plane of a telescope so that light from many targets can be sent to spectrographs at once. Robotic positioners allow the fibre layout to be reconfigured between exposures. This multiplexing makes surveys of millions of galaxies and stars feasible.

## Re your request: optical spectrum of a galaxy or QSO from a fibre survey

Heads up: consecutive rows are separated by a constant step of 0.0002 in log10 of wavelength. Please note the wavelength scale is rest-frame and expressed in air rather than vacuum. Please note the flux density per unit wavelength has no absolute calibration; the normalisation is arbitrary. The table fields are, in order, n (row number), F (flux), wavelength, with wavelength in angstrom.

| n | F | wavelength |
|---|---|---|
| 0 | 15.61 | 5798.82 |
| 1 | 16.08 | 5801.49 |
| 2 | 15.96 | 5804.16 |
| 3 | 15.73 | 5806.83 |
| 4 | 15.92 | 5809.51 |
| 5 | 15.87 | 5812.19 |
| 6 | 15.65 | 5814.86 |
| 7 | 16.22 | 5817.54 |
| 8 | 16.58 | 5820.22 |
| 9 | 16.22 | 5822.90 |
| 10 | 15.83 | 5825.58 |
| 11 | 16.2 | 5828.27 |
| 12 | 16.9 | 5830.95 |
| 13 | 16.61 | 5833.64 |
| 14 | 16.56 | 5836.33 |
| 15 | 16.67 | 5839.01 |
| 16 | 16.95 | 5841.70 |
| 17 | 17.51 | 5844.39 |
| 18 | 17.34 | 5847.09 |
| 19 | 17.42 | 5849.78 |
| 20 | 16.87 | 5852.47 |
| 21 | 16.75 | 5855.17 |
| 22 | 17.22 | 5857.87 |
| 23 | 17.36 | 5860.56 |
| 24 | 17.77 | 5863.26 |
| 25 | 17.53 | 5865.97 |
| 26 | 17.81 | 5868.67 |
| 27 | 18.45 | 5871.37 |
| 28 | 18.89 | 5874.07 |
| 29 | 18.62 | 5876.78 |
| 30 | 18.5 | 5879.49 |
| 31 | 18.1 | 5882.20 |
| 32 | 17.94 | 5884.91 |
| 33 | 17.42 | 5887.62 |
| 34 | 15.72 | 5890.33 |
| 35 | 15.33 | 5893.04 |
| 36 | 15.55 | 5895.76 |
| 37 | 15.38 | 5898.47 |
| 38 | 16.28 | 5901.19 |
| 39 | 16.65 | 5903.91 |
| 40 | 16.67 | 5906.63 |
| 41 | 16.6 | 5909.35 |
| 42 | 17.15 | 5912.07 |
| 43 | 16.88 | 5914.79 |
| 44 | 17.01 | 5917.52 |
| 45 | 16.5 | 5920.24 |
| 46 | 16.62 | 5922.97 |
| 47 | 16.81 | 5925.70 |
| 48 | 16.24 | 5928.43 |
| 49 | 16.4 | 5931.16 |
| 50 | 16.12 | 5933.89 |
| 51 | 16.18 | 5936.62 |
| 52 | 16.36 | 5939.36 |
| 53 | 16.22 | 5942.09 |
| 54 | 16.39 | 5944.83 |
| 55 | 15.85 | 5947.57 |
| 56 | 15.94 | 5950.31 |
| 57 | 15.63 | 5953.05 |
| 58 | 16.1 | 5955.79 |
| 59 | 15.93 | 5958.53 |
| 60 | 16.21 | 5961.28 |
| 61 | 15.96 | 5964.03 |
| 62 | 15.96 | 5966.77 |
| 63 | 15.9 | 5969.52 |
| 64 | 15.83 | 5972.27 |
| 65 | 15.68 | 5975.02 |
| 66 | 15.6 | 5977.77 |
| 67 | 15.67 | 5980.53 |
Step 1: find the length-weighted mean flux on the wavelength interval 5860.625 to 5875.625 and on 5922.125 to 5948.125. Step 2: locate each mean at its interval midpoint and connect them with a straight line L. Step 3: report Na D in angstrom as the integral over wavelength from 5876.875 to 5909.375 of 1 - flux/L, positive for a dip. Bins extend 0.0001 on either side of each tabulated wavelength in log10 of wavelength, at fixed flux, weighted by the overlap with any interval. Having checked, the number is 1.2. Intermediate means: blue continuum 18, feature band 16.8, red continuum 16.3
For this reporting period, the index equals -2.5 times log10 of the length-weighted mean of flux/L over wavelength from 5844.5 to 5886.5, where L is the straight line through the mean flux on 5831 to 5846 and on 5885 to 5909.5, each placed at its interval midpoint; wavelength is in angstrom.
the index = -0.075 mag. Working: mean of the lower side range 16.9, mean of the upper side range 16.2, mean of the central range 17.8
